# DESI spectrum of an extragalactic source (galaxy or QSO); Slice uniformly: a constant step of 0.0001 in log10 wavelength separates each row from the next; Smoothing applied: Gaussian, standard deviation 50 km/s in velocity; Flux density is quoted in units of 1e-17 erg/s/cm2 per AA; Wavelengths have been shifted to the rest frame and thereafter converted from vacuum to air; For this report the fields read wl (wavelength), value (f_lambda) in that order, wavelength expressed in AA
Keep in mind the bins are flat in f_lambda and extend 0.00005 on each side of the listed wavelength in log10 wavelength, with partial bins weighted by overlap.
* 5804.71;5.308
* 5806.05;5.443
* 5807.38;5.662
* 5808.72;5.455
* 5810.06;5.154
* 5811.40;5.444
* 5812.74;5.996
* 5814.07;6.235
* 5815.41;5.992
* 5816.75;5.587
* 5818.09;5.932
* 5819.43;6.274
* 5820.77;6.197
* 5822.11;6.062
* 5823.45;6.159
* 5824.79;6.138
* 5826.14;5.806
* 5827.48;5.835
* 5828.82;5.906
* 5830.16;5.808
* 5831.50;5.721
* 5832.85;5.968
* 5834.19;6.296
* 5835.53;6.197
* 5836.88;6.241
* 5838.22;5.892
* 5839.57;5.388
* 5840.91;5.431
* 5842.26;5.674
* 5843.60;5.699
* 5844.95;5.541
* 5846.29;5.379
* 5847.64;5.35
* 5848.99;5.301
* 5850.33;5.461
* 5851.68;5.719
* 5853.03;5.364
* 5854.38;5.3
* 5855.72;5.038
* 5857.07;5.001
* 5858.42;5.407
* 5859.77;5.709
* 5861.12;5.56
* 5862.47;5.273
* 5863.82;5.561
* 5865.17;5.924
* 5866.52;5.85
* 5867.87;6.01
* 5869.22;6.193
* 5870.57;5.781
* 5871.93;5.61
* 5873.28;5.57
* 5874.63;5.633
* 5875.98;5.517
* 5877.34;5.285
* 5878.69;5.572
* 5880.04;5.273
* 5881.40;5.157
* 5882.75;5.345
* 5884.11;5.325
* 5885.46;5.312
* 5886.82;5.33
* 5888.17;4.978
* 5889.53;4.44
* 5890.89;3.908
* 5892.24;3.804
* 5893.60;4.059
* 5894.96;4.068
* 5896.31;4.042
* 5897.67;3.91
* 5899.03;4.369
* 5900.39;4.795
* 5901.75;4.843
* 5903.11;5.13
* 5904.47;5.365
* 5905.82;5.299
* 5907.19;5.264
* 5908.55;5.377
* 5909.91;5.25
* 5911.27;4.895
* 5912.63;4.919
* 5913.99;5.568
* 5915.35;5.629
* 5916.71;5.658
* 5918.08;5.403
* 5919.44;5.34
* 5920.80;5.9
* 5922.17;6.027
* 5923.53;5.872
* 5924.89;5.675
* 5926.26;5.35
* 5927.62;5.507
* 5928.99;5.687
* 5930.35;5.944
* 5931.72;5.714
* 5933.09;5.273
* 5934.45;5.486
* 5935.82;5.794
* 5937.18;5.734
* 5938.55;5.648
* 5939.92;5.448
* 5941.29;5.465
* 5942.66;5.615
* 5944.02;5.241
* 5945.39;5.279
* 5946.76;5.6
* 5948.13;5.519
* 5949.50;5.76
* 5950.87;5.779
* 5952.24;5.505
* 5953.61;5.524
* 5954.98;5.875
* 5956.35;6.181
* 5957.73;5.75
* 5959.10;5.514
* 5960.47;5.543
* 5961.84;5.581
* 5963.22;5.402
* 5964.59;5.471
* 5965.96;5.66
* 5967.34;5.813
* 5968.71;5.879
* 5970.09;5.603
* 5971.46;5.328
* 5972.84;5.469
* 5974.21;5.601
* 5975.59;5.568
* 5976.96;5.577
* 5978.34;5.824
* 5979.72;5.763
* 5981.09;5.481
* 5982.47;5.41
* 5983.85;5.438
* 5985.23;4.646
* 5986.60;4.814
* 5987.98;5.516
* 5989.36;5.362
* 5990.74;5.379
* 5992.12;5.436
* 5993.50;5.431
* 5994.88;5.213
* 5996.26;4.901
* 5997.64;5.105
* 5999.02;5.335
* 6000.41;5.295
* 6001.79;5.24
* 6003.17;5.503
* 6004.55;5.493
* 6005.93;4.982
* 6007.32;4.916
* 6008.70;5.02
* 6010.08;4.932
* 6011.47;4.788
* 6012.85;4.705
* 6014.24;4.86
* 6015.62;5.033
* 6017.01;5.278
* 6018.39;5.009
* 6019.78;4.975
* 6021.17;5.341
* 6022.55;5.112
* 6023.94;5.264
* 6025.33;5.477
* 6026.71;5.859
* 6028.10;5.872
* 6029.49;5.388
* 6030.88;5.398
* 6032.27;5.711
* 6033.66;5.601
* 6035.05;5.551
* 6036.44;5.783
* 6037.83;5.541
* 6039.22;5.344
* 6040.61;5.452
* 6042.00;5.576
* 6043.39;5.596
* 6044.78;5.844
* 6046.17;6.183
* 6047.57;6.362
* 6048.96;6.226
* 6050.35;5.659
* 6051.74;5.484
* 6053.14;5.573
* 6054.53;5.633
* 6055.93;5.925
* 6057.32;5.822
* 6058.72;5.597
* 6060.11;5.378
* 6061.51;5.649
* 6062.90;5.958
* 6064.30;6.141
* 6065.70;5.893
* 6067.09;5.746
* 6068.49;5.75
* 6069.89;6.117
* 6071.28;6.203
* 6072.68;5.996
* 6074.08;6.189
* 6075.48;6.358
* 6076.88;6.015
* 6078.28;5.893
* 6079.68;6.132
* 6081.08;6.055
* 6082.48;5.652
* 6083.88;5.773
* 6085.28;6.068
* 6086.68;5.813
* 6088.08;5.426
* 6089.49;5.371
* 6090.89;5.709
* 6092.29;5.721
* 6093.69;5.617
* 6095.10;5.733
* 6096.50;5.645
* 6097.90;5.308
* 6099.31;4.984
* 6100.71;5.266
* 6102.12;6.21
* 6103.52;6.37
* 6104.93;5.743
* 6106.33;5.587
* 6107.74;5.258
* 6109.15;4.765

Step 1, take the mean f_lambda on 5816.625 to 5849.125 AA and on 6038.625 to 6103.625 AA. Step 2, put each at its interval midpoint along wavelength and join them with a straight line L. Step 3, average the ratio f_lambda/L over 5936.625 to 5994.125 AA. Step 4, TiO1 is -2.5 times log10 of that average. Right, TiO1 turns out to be 0.054 mag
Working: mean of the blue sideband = 5.84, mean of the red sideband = 5.79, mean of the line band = 5.53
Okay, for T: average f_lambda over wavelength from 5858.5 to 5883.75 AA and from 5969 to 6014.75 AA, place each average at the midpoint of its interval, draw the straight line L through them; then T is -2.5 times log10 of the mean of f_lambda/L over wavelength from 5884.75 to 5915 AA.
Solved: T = 0.155 mag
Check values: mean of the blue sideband 5.59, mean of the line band 4.78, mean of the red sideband 5.28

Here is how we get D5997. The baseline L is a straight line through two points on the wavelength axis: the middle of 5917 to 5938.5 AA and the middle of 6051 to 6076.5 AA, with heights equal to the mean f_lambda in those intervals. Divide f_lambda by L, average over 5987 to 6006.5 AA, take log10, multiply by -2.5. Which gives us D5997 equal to 0.09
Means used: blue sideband 5.65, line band 5.29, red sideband 5.86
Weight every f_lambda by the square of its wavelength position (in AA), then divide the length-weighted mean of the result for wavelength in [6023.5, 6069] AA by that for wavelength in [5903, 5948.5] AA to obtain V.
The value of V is 1.08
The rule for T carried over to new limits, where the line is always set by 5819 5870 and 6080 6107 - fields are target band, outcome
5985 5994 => 0.09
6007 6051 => 0.05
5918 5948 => 0.02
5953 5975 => 0.01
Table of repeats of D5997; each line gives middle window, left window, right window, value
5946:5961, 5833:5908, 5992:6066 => -0.06 mag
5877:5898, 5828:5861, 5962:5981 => 0.18 mag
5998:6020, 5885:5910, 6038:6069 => 0.08 mag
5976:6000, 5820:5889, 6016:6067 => 0.06 mag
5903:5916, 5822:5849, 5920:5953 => 0.08 mag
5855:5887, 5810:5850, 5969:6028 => 0.04 mag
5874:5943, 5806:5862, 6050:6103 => 0.10 mag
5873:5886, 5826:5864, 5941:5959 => 0.04 mag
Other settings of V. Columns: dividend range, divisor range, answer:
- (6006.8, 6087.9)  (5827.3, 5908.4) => 1.12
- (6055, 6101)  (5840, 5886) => 1.13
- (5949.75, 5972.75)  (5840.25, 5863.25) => 1.08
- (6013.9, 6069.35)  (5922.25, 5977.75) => 1.03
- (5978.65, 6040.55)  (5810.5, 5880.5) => 0.98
